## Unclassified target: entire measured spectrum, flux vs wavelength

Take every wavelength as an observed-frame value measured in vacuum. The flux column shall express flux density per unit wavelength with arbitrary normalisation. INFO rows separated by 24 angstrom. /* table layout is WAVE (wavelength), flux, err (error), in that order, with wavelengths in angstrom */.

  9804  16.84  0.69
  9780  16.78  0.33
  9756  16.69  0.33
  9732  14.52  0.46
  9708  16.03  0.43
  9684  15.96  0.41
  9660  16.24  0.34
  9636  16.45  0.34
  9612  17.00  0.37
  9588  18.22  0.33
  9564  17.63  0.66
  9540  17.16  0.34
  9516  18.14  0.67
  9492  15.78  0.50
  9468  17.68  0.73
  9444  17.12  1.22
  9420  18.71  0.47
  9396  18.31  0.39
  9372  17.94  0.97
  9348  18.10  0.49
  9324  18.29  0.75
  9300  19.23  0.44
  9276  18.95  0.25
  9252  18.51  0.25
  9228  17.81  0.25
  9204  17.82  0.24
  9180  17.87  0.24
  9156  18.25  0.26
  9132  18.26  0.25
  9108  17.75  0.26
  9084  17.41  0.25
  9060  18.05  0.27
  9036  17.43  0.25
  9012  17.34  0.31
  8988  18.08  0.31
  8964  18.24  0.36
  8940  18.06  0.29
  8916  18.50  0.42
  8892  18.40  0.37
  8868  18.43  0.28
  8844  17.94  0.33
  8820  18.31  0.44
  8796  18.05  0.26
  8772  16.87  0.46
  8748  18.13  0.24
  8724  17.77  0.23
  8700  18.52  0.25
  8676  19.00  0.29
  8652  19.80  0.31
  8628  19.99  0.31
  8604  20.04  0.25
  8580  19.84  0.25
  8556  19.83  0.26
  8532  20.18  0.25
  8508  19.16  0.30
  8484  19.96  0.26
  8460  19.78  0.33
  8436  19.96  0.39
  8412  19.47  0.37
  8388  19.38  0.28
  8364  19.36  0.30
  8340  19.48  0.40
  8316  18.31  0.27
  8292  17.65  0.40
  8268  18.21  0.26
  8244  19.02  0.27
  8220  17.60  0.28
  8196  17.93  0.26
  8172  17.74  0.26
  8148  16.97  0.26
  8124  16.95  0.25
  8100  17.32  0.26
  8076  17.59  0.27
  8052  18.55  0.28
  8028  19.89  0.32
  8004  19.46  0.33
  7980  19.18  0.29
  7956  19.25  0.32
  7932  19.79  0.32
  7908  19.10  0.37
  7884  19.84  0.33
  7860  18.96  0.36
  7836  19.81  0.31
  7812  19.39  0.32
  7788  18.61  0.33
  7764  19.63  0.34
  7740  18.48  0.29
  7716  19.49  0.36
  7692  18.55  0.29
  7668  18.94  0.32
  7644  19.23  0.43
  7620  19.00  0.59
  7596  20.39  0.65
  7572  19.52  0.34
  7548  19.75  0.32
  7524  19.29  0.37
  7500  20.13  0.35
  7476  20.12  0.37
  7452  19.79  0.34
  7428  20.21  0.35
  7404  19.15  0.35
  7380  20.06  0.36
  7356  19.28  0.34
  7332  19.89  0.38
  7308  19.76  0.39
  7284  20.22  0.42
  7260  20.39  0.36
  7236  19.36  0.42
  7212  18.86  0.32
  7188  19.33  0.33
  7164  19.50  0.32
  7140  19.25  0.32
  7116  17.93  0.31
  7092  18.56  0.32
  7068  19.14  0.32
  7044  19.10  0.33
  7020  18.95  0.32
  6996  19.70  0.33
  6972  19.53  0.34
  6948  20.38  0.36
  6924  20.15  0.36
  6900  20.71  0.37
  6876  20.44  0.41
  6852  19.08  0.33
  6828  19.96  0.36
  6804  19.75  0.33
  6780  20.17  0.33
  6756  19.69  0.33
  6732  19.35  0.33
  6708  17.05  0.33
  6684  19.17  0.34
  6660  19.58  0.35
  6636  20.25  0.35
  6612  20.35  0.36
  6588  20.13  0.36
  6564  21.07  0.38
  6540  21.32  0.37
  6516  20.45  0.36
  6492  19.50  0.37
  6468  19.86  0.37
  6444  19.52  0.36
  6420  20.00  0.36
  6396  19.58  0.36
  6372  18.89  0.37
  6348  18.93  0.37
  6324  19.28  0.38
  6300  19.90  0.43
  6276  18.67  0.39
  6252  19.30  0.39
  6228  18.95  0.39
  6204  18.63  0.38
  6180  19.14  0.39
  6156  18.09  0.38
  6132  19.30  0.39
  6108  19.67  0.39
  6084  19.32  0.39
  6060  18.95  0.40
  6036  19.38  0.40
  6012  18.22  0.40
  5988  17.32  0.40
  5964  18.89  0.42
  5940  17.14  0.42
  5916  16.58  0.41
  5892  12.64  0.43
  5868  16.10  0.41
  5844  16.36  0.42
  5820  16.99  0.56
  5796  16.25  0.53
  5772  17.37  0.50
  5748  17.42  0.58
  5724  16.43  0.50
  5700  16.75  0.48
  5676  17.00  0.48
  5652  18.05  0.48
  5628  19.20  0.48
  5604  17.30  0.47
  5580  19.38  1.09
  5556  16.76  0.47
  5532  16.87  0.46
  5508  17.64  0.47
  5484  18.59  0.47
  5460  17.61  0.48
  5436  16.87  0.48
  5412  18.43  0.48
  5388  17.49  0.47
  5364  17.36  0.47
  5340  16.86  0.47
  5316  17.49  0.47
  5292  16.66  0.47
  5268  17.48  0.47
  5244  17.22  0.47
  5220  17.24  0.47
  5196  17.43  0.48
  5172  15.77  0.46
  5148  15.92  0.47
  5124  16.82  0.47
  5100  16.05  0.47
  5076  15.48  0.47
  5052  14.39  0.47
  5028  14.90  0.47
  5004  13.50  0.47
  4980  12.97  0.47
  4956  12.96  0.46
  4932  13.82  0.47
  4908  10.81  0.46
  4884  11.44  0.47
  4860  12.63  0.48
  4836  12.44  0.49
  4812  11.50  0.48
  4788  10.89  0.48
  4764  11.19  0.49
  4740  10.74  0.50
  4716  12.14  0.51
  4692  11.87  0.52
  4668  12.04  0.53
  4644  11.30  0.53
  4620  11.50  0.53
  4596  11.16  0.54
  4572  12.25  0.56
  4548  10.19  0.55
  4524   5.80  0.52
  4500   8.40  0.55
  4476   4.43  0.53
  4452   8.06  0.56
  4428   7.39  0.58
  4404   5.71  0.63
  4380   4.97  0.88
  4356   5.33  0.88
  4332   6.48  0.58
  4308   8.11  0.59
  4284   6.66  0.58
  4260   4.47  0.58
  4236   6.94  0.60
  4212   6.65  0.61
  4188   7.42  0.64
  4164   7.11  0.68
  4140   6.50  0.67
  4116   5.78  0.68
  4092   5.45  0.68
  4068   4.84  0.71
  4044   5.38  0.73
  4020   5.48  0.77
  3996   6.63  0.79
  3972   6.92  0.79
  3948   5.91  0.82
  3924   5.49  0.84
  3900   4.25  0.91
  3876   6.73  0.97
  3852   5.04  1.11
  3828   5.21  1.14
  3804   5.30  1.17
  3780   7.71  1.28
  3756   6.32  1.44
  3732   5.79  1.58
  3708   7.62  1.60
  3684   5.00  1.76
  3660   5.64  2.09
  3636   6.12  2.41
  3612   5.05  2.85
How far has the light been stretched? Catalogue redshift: 0.14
